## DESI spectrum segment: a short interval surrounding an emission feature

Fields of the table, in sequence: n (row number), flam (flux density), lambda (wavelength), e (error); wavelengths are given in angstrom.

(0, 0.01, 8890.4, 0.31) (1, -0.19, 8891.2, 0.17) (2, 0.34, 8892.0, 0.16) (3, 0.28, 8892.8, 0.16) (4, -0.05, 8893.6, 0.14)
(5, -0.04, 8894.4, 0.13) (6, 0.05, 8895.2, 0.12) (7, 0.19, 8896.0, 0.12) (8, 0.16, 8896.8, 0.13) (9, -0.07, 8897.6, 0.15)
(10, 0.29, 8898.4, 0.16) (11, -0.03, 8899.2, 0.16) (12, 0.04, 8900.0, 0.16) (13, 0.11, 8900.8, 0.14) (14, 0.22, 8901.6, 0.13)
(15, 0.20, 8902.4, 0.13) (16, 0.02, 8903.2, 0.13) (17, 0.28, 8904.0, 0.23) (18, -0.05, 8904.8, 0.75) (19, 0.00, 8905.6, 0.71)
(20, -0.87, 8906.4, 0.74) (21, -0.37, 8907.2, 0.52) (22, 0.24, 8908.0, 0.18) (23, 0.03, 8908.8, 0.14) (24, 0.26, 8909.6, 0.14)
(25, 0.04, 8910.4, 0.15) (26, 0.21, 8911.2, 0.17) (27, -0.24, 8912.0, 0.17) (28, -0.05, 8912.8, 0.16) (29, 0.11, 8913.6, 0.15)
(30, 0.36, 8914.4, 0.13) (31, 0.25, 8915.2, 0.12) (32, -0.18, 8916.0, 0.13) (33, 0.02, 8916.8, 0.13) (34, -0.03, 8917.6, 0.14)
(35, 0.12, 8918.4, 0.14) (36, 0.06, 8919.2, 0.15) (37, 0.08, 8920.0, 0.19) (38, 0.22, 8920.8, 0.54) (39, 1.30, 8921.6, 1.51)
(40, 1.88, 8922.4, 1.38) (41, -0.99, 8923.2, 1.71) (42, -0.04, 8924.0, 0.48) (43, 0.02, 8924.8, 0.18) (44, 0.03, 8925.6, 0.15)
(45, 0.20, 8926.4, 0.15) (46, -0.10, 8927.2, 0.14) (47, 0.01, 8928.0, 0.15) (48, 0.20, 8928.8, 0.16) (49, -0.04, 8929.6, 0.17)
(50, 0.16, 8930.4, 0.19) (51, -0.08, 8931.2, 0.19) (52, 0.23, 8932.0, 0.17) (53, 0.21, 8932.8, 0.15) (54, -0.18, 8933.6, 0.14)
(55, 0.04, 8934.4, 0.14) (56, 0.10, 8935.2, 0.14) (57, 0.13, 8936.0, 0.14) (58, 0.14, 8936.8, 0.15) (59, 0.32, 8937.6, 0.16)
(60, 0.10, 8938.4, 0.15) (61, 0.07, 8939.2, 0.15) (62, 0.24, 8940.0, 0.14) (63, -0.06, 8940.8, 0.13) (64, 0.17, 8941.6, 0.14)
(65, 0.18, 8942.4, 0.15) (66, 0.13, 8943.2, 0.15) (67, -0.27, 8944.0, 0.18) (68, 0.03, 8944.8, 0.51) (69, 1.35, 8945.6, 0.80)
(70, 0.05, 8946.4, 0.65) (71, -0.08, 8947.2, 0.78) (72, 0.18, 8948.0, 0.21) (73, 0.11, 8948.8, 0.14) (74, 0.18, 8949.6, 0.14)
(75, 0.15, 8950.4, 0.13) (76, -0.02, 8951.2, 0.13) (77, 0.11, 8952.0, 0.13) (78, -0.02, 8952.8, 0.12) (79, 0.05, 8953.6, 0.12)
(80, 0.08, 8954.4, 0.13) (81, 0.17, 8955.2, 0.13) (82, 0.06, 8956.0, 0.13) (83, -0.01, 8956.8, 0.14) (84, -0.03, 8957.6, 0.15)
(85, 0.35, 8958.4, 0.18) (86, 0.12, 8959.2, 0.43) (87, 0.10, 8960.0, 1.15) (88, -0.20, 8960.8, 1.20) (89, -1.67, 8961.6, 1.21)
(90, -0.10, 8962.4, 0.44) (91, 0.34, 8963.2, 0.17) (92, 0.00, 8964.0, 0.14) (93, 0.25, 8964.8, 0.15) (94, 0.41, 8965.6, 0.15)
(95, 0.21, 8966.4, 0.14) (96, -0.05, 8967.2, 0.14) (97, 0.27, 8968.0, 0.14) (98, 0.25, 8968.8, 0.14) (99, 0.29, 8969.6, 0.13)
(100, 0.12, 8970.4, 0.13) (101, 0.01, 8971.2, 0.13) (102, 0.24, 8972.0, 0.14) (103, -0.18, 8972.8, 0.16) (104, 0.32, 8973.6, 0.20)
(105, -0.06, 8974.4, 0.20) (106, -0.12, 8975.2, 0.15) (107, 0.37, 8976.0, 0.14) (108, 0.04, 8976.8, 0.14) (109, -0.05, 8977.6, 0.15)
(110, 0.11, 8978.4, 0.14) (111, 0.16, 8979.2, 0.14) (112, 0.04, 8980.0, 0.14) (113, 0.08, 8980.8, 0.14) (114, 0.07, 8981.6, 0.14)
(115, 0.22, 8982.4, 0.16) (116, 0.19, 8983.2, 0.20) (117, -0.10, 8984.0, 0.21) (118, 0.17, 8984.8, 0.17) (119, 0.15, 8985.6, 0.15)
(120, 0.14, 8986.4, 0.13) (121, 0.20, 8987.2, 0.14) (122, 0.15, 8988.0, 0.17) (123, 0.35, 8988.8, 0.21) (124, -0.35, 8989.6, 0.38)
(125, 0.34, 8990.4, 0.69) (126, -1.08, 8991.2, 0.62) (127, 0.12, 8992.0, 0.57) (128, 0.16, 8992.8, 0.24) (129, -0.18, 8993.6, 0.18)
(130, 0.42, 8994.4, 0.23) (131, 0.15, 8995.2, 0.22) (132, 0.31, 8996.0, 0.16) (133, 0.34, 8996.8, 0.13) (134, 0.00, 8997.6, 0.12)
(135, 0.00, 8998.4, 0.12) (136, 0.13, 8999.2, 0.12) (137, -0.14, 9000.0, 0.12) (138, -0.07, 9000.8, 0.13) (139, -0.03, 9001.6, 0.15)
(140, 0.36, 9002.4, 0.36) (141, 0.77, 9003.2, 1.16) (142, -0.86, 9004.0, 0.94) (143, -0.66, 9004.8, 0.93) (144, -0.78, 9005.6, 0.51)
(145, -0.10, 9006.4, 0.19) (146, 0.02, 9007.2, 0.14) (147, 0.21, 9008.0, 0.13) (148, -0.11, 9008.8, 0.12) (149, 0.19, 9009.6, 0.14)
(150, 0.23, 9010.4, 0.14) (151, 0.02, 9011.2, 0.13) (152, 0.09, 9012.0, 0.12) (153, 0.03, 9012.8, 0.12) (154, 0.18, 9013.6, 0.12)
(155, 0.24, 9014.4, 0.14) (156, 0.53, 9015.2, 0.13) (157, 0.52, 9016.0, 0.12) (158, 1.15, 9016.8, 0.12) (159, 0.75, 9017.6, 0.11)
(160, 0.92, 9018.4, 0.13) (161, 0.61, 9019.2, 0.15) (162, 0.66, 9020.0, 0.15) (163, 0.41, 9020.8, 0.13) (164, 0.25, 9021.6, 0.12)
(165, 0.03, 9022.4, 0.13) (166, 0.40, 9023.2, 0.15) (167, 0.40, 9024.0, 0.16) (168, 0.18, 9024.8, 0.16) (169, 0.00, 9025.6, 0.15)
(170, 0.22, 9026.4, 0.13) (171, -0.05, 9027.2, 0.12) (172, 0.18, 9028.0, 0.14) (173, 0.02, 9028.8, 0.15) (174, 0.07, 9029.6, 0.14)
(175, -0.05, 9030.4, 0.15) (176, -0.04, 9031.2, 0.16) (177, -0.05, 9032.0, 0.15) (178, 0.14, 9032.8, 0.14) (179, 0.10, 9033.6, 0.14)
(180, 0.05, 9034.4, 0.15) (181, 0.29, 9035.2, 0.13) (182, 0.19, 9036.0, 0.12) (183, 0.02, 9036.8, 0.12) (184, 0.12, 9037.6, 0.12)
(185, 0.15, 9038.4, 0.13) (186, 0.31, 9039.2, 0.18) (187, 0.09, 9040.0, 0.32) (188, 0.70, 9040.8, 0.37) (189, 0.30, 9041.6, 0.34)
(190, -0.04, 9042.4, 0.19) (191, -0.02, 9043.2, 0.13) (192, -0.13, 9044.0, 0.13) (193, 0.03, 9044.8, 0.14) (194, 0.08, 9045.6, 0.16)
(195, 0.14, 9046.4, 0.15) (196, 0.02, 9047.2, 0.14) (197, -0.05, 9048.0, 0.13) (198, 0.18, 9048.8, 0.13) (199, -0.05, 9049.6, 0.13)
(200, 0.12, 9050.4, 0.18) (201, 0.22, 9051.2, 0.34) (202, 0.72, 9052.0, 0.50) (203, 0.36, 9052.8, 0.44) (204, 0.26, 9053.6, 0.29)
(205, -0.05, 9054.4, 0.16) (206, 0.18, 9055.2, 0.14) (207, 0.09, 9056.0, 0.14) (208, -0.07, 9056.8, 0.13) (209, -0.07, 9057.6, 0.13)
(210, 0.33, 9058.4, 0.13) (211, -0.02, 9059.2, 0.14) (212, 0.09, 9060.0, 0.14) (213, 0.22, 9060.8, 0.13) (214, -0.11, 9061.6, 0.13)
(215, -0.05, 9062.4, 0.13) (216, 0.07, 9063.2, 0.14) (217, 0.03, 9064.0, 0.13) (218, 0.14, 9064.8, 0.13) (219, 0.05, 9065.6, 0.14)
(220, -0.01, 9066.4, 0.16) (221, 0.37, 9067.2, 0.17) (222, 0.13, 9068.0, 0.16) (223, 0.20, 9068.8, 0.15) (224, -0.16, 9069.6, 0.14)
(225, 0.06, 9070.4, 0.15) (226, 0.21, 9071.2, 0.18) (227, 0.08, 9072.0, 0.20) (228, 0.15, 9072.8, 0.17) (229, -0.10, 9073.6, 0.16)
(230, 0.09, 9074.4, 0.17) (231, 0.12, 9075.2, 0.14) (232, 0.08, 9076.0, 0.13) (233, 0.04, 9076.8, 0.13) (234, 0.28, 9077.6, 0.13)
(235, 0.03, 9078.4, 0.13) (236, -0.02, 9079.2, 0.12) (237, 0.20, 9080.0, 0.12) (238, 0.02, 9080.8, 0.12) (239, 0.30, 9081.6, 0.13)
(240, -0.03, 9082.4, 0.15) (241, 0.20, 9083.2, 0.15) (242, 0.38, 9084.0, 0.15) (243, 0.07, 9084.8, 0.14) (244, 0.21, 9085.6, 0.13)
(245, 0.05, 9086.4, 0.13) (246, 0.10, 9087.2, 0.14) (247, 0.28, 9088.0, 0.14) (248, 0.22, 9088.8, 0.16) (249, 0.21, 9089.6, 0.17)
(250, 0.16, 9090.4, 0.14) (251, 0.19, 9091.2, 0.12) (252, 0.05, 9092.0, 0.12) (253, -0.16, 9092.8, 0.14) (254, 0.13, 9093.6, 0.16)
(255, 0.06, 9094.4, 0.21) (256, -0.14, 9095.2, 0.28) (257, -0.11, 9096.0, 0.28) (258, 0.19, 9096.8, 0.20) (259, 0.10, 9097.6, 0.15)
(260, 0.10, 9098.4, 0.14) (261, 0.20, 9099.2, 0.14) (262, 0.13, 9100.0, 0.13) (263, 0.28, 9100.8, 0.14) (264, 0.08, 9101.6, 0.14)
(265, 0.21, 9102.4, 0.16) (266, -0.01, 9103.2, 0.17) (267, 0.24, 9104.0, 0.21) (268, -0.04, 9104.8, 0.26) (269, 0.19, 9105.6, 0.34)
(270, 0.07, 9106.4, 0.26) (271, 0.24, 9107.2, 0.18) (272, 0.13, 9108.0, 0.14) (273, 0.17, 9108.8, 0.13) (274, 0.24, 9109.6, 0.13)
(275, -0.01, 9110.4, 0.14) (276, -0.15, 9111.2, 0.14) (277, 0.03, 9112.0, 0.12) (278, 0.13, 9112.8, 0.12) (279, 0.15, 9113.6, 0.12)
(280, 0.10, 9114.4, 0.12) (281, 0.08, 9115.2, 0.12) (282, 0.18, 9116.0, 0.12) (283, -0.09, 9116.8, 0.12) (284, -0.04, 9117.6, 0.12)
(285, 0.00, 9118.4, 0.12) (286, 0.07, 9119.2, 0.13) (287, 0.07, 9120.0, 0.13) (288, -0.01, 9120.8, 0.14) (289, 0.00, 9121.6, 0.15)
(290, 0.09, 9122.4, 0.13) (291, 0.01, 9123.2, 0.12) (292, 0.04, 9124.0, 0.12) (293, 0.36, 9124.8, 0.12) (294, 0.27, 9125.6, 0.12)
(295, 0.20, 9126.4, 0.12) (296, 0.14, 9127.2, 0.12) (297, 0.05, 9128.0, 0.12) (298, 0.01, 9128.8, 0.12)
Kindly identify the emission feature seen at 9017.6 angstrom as Hbeta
